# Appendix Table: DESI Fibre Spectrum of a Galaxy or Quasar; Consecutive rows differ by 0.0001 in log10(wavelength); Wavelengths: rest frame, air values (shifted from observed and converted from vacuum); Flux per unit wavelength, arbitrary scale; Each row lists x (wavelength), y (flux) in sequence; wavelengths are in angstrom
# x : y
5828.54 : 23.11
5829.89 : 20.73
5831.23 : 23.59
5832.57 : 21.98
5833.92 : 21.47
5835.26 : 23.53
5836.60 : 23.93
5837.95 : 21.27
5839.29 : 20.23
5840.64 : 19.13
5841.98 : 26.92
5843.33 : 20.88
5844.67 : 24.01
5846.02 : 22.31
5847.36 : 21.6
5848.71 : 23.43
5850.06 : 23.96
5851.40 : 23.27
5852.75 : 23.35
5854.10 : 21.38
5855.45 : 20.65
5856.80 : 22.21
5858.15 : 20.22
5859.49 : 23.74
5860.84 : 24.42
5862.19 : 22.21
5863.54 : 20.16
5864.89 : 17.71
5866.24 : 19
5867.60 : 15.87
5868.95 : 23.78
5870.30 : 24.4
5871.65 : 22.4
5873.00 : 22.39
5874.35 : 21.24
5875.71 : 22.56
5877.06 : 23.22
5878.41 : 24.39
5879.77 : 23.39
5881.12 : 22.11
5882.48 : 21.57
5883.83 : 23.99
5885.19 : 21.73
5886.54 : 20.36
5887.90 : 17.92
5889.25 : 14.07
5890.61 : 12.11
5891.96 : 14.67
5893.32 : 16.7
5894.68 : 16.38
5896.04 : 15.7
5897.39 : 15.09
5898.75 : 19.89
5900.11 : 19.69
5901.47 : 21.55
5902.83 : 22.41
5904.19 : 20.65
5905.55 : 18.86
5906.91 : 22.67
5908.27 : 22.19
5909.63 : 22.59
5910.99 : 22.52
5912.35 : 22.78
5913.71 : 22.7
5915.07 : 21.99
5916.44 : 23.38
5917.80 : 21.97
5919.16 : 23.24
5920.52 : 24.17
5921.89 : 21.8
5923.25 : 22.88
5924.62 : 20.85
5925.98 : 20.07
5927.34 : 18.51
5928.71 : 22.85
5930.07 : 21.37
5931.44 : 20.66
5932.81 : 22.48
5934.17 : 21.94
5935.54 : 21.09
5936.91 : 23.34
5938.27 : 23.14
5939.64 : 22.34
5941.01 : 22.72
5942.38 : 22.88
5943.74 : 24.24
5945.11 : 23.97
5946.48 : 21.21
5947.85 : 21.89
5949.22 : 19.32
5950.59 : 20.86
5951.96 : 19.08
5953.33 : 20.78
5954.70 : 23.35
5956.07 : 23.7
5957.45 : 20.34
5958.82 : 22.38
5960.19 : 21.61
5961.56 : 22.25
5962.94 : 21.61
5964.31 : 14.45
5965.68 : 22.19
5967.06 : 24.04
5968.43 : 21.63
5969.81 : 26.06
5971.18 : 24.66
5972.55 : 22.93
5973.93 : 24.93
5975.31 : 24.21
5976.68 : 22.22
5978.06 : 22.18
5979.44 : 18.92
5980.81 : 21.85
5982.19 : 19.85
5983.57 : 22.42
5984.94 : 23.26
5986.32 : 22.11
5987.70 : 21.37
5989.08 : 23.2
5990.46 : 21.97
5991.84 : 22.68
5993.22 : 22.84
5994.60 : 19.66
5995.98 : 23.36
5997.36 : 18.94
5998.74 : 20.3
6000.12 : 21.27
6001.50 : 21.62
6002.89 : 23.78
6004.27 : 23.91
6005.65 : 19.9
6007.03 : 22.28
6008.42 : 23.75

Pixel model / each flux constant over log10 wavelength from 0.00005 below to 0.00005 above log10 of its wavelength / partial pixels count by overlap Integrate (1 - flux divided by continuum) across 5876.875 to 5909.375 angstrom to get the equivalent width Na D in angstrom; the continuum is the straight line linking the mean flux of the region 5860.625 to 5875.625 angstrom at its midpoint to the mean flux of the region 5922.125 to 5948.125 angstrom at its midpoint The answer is 2.8 angstrom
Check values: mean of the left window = 21.2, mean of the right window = 22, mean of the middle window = 19.6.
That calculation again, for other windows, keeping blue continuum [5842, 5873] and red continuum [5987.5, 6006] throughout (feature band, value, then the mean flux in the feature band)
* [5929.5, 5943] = -0.2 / 22.2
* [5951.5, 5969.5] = 0.3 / 21.5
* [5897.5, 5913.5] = 0.5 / 21.2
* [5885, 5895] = 2.5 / 16.5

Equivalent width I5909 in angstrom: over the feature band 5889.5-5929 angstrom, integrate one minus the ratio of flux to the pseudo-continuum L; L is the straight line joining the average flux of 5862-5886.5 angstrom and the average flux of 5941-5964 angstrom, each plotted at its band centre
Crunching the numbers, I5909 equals 2.6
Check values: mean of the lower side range 21.7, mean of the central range 20.3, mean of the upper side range 21.7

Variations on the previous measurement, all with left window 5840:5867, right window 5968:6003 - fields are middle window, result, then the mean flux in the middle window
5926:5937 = 0.4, 21.3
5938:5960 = 0.2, 22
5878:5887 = -0.2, 22.5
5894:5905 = 1.6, 18.9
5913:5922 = -0.3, 22.8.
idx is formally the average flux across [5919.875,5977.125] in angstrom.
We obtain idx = 22.1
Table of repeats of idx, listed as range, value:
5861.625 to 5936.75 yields 20.8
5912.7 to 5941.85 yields 22.1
